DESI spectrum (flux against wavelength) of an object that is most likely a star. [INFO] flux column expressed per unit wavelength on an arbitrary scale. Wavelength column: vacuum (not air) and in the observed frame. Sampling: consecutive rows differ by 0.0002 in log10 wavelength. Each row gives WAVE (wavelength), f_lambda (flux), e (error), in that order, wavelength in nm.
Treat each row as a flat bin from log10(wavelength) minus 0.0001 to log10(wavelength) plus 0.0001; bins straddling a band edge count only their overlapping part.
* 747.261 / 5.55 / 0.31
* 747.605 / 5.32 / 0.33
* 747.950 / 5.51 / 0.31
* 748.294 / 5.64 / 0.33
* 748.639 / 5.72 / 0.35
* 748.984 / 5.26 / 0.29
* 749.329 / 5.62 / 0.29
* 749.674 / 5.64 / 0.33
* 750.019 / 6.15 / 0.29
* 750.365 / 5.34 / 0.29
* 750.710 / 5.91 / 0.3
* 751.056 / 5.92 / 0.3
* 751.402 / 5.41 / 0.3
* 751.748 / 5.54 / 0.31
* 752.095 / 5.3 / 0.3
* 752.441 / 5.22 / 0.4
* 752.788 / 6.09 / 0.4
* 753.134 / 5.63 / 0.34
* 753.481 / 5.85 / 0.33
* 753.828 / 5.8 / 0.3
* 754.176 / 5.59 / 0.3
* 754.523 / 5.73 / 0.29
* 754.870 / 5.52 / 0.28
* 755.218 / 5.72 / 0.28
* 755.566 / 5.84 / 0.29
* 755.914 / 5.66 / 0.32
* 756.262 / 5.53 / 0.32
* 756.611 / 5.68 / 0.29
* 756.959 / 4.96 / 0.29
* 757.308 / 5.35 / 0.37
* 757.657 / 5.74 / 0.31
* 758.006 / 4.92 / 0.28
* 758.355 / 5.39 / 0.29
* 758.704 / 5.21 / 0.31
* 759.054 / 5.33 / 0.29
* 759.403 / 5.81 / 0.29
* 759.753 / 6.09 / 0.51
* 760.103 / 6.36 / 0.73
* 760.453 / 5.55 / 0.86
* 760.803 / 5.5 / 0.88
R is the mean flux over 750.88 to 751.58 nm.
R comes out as 5.66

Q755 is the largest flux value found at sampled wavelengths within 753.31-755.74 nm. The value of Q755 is 5.85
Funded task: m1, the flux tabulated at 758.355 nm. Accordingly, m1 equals 5.39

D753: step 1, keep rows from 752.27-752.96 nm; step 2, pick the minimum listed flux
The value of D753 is 5.22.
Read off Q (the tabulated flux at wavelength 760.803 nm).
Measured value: 5.5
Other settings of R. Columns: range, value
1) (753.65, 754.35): 5.69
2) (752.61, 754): 5.84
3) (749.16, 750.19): 5.81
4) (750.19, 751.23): 5.72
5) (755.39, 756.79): 5.67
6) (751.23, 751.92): 5.48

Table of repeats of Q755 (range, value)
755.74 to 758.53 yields 5.74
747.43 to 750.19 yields 6.15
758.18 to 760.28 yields 6.36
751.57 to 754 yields 6.09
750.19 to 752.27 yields 5.92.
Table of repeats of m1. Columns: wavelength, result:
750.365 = 5.34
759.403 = 5.81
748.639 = 5.72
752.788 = 6.09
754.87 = 5.52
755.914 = 5.66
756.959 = 4.96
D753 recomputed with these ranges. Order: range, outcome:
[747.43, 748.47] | 5.32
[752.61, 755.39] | 5.52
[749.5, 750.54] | 5.34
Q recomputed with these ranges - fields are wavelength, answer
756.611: 5.68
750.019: 6.15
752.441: 5.22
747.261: 5.55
